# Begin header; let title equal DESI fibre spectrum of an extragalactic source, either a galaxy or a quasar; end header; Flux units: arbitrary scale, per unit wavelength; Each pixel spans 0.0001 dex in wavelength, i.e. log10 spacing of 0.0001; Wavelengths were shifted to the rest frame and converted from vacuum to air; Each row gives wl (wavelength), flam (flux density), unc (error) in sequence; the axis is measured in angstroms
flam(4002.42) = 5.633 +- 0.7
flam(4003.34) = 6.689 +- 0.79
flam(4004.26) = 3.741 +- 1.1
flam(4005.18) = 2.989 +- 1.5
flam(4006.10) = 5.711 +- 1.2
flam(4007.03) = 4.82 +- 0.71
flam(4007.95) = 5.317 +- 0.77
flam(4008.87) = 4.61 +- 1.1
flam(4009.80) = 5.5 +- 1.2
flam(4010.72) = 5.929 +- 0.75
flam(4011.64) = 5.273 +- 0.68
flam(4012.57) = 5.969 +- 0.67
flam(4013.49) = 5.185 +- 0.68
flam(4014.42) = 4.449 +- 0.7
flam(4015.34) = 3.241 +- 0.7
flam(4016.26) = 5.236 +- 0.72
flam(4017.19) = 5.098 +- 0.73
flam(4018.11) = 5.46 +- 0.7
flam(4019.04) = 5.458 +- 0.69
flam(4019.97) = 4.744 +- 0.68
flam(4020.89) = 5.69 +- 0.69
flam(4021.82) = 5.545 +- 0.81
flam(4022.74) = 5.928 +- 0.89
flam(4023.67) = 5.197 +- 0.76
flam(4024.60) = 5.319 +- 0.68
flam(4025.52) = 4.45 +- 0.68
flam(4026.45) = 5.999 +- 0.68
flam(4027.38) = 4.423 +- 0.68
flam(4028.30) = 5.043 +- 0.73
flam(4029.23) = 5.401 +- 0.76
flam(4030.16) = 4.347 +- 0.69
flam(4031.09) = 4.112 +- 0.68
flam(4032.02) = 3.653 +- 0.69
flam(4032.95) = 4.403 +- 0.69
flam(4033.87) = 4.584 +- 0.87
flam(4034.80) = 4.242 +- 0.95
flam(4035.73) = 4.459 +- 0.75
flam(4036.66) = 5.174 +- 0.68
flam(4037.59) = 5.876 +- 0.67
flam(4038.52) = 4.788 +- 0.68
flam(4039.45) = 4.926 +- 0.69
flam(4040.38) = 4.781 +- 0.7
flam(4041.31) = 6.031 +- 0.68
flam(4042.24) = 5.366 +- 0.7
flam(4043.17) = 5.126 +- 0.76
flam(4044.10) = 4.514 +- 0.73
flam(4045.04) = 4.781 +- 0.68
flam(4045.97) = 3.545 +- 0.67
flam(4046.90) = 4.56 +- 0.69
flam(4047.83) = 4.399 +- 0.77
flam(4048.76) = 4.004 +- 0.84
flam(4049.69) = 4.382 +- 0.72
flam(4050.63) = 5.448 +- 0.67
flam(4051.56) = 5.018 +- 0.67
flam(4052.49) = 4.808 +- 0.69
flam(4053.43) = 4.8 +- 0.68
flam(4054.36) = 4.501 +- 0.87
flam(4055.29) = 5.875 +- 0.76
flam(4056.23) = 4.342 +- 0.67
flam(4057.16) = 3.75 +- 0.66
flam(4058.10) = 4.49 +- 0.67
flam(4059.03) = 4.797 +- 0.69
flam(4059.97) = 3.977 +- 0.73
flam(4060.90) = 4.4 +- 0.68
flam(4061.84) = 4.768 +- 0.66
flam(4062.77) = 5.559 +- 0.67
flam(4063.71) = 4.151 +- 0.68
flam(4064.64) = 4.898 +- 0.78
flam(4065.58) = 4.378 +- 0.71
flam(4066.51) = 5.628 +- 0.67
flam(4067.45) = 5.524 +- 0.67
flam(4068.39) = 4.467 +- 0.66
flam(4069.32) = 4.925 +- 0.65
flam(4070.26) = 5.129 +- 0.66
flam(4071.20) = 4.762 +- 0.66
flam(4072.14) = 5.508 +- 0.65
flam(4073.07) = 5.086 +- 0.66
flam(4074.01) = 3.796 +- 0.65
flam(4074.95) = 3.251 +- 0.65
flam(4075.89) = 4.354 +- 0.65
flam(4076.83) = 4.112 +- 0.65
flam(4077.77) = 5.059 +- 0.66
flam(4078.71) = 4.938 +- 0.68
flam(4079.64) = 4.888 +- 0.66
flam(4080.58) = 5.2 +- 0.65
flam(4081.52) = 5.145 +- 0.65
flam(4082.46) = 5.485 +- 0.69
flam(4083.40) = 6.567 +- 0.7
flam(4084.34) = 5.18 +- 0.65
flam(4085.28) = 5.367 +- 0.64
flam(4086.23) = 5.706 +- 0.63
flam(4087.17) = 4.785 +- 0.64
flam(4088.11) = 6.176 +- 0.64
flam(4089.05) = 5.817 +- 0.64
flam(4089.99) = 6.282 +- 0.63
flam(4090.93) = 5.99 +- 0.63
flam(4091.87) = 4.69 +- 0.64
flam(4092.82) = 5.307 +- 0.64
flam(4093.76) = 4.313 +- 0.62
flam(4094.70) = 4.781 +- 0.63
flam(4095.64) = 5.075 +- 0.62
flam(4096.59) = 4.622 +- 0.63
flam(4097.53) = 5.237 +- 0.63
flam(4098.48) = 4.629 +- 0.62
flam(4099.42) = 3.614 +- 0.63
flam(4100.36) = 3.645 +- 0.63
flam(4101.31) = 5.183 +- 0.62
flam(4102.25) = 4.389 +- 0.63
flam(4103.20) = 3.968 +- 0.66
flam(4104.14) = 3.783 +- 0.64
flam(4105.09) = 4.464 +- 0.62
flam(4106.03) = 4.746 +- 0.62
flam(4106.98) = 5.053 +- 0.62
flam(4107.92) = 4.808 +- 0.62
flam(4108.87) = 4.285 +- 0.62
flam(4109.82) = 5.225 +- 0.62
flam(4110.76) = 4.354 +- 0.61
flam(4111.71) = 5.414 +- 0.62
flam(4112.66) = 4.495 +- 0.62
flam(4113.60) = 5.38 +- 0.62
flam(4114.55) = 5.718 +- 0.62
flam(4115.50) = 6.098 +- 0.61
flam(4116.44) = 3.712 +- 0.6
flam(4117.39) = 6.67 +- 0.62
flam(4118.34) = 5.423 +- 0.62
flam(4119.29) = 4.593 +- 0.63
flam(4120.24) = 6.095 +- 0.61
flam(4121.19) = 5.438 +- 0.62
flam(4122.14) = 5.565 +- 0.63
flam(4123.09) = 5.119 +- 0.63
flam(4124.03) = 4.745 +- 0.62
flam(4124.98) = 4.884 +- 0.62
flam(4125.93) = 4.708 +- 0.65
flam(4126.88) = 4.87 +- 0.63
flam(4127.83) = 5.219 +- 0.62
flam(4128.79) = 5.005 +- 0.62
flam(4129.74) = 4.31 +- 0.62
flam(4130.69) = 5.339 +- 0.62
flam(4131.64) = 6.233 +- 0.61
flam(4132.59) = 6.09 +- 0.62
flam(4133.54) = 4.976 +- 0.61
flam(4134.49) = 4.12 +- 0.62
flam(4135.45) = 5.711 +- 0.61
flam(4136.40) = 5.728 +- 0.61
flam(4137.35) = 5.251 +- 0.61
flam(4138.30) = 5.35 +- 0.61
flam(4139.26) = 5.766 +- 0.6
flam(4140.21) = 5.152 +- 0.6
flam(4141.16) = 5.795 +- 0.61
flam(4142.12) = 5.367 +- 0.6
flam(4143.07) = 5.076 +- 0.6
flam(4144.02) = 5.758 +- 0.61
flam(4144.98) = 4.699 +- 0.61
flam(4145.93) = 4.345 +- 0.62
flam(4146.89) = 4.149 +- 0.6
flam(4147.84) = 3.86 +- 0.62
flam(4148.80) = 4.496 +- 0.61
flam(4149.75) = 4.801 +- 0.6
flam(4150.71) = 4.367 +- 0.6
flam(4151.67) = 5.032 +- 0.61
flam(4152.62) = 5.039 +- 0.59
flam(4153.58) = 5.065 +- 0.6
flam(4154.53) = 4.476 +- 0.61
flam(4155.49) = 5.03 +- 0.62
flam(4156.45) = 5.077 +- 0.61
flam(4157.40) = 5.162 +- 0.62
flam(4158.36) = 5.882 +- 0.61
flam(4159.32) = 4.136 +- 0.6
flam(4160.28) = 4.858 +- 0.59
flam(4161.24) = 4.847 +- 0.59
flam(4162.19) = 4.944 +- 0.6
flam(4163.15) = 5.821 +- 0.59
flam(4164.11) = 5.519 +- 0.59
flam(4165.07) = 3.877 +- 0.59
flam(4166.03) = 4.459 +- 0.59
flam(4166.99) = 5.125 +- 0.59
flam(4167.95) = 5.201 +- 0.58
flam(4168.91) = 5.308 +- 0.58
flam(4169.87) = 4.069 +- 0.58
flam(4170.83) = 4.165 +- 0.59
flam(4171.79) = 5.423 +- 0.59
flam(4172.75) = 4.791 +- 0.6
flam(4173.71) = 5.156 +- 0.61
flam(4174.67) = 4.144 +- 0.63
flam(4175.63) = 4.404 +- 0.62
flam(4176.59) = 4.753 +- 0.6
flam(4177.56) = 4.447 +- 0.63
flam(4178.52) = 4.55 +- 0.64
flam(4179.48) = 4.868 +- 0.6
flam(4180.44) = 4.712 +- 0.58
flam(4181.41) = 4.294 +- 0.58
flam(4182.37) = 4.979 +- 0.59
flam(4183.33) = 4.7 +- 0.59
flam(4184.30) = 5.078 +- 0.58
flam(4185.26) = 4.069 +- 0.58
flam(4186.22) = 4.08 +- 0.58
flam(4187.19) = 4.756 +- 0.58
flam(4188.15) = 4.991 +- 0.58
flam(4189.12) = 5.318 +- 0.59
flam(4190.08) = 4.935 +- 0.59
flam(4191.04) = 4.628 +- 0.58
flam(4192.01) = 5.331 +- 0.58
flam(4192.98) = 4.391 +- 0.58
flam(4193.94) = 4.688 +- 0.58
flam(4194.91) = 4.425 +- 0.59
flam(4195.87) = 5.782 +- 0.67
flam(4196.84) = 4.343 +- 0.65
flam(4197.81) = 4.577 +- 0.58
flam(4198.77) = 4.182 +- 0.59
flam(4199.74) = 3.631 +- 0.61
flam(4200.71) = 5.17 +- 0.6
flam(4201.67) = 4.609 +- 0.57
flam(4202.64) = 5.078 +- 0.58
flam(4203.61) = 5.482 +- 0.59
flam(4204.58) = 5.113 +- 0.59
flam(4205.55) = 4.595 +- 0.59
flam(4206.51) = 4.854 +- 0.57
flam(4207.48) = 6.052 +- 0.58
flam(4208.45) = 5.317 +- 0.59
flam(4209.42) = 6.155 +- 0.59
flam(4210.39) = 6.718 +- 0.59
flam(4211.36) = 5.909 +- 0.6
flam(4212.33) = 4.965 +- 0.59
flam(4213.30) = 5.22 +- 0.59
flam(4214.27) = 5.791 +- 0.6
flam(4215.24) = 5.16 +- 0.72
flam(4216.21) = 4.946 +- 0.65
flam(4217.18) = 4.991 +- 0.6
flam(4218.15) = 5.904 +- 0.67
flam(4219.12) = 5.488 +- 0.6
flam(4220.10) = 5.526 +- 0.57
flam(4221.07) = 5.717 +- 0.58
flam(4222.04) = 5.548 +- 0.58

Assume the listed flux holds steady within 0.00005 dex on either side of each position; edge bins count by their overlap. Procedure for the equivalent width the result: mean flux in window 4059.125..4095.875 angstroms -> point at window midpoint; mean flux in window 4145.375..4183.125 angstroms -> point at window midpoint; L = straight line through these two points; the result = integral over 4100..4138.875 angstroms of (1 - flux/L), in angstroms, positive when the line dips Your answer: -1.2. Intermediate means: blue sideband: 5.01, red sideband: 4.76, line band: 5.03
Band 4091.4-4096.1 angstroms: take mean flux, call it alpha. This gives 4.83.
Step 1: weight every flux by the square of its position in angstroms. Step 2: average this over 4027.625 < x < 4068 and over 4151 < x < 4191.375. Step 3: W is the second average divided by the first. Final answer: 1.1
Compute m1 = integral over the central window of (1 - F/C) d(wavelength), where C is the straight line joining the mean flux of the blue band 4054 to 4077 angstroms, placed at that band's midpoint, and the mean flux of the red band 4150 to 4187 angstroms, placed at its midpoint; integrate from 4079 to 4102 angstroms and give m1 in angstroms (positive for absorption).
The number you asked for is -2.21 angstroms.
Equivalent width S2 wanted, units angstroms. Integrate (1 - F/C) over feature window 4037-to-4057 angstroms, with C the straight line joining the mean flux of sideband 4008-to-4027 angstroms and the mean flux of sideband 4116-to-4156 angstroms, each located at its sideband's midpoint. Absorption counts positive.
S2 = 1.3 angstroms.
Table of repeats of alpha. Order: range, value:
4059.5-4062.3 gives 4.38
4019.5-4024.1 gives 5.42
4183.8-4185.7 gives 4.58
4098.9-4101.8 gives 4.17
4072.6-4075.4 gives 4.06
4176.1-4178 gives 4.59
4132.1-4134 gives 5.55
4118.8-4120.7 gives 5.33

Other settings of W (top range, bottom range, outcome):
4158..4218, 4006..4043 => 1.06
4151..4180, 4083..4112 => 1.01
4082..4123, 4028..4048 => 1.11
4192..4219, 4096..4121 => 1.11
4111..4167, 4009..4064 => 1.10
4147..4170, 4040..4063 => 1.09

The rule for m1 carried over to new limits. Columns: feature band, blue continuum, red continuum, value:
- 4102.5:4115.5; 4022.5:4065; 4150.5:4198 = 0.0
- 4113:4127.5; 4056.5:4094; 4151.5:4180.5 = -1.0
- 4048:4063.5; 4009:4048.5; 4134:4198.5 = 0.8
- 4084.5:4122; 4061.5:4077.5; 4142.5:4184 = -2.1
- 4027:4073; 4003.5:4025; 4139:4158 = 2.6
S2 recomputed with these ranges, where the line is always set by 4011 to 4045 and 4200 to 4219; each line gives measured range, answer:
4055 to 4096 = 0.95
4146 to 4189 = 4.23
